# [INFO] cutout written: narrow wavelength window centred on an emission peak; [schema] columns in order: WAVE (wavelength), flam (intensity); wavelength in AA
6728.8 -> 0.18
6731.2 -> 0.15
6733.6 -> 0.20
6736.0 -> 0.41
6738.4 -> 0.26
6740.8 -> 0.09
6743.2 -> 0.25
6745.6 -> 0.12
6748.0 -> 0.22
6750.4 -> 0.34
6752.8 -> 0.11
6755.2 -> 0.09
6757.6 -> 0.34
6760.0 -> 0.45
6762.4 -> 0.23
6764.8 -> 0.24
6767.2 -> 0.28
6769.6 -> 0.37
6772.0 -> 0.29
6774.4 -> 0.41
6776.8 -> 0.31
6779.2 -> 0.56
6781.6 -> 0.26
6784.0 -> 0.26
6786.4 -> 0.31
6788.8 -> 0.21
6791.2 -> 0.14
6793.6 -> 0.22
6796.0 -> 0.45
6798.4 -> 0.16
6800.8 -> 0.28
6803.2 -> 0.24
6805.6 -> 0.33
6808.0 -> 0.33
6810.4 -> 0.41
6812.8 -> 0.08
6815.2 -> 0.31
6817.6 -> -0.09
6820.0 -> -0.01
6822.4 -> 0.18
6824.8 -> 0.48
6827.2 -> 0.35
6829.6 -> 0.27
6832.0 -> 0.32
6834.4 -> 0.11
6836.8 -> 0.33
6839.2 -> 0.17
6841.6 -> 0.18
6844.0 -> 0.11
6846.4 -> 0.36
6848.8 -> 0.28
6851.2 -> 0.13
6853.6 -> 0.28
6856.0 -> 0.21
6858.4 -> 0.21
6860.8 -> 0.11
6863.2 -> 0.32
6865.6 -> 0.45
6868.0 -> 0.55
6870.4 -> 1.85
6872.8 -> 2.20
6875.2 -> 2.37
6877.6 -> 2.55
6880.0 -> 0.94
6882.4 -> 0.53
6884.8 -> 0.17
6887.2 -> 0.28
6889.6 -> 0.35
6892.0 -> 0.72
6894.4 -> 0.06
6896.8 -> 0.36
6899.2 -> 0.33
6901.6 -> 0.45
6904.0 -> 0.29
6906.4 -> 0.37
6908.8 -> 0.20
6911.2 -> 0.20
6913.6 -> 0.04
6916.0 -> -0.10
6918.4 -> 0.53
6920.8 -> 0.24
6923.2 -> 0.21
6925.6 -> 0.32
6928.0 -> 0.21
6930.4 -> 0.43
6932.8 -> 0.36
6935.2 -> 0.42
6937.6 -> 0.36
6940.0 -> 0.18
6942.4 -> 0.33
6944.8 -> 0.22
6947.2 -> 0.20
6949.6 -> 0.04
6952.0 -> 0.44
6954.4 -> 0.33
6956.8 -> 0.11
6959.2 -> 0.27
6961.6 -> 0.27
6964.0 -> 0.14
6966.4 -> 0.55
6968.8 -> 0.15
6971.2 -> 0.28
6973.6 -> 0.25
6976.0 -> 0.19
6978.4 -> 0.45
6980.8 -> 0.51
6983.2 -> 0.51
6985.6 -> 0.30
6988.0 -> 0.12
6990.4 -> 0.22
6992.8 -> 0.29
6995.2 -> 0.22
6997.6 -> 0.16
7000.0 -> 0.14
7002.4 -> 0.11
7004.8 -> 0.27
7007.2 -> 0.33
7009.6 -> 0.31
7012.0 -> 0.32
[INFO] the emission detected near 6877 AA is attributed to [O II]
